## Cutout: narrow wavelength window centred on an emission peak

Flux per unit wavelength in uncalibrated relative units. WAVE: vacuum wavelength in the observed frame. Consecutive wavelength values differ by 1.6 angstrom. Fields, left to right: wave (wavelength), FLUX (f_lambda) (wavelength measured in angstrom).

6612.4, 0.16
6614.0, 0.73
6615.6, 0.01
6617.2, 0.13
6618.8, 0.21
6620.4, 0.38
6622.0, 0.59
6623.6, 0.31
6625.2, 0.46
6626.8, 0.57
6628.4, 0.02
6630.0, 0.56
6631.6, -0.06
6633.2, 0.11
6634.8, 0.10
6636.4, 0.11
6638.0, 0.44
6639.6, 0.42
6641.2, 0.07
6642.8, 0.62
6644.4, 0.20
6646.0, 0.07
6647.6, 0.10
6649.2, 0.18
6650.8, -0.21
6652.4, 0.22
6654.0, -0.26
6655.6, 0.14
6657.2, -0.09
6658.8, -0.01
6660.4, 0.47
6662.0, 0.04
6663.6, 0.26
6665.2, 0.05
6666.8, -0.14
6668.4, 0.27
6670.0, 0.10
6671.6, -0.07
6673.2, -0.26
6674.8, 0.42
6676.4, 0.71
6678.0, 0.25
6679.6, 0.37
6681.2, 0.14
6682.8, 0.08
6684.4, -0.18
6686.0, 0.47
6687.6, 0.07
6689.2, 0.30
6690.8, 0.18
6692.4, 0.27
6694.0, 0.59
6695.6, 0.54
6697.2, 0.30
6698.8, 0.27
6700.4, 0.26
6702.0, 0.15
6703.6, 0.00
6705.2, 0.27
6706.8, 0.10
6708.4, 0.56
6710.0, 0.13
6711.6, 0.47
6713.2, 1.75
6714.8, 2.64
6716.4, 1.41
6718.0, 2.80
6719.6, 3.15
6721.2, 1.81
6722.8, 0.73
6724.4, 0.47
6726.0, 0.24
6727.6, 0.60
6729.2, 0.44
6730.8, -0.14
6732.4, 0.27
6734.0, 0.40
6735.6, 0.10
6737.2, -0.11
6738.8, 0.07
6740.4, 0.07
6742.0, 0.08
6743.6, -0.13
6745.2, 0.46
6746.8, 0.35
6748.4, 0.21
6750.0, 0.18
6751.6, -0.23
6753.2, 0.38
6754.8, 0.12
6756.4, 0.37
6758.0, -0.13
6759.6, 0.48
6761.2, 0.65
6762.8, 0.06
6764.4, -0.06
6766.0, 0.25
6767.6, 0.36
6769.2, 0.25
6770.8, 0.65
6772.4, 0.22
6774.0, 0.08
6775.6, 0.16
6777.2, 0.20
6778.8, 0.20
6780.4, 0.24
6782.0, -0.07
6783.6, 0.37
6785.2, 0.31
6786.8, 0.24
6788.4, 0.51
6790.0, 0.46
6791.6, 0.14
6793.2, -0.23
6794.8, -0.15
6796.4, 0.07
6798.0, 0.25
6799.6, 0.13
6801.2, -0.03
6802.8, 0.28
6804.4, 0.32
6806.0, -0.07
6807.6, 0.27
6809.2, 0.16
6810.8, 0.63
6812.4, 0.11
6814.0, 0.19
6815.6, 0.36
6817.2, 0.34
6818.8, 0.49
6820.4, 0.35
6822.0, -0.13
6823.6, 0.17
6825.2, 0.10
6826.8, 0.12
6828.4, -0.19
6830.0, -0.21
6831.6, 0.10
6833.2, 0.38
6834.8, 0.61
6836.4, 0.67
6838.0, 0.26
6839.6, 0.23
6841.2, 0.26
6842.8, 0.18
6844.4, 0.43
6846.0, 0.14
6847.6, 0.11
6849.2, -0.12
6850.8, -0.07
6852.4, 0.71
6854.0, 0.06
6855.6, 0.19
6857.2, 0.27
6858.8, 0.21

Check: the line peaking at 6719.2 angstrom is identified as [O II] 3727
